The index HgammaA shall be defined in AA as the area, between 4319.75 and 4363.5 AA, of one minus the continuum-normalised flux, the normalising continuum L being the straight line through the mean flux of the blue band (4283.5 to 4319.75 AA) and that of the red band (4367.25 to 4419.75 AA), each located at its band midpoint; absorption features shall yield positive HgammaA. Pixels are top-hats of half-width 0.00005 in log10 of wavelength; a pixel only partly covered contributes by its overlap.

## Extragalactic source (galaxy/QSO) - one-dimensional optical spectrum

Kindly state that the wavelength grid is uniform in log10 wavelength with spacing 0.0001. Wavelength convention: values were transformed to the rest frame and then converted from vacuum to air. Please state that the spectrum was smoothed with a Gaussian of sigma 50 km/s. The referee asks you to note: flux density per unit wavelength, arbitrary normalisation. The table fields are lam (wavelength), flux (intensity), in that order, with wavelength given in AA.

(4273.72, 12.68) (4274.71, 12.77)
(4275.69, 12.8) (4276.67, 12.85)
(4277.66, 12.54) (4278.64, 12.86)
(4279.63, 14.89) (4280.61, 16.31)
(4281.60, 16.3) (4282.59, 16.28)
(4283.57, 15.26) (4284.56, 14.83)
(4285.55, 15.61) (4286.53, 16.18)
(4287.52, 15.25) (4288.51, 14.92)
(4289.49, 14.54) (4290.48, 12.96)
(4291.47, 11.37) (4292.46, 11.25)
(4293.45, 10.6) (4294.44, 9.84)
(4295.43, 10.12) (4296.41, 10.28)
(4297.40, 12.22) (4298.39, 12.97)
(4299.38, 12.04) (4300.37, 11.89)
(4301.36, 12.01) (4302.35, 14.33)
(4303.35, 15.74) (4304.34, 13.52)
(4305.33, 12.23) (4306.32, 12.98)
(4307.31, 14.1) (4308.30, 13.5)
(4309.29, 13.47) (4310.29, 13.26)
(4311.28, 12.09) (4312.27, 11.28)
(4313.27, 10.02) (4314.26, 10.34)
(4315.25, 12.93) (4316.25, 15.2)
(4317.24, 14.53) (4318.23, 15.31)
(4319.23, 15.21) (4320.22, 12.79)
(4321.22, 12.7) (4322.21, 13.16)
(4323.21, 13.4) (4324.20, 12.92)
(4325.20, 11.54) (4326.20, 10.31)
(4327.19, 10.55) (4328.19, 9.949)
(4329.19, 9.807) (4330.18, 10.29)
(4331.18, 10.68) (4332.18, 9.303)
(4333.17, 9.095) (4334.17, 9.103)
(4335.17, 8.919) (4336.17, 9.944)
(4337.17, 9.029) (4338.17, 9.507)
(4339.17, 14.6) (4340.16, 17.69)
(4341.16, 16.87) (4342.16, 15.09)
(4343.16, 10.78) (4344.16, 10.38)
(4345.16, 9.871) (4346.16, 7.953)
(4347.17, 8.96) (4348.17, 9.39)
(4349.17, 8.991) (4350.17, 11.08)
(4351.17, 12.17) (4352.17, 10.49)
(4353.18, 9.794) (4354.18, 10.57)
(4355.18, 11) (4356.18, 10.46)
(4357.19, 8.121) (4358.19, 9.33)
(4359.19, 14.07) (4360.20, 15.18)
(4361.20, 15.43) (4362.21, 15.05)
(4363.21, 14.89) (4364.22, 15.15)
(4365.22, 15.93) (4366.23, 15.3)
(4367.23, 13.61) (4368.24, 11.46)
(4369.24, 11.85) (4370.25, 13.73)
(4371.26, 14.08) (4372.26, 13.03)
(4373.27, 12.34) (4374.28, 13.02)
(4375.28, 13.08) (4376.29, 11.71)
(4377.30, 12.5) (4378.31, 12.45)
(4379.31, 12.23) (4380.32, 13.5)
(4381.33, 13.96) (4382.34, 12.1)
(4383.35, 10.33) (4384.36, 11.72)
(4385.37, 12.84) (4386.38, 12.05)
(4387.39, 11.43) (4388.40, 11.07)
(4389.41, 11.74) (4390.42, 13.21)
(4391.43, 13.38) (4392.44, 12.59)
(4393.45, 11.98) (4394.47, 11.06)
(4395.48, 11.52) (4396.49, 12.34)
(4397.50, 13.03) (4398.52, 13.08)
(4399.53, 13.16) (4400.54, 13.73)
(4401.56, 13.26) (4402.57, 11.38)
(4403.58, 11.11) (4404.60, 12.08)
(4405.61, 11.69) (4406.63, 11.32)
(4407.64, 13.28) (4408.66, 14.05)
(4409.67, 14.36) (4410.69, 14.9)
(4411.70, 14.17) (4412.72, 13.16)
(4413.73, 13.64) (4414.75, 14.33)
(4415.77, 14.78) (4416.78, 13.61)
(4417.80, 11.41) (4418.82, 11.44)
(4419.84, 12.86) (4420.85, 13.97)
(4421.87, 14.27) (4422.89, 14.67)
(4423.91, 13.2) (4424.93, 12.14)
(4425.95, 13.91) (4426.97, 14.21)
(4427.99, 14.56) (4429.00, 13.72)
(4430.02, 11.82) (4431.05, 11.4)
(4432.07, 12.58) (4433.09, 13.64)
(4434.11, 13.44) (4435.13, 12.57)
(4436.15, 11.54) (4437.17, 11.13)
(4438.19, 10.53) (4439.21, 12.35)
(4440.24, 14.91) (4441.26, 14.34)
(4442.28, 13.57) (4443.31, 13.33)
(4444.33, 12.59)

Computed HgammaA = 5.1 AA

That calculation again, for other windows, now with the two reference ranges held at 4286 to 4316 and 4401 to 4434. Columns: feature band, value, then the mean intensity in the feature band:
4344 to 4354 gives 2.28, 9.91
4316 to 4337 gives 1.94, 11.6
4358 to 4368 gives -1.21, 14.5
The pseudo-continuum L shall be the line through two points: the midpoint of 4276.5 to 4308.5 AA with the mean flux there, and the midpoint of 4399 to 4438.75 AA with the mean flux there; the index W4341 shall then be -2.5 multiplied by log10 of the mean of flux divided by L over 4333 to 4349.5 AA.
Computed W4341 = 0.202 mag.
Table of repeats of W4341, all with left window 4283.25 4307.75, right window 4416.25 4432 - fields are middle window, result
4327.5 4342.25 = 0.17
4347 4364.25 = 0.13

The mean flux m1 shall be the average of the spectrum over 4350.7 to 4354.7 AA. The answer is 10.7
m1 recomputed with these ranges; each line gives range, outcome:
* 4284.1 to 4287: 15.6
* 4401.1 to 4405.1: 11.9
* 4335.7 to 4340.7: 12.2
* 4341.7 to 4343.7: 12.8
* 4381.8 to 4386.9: 11.8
